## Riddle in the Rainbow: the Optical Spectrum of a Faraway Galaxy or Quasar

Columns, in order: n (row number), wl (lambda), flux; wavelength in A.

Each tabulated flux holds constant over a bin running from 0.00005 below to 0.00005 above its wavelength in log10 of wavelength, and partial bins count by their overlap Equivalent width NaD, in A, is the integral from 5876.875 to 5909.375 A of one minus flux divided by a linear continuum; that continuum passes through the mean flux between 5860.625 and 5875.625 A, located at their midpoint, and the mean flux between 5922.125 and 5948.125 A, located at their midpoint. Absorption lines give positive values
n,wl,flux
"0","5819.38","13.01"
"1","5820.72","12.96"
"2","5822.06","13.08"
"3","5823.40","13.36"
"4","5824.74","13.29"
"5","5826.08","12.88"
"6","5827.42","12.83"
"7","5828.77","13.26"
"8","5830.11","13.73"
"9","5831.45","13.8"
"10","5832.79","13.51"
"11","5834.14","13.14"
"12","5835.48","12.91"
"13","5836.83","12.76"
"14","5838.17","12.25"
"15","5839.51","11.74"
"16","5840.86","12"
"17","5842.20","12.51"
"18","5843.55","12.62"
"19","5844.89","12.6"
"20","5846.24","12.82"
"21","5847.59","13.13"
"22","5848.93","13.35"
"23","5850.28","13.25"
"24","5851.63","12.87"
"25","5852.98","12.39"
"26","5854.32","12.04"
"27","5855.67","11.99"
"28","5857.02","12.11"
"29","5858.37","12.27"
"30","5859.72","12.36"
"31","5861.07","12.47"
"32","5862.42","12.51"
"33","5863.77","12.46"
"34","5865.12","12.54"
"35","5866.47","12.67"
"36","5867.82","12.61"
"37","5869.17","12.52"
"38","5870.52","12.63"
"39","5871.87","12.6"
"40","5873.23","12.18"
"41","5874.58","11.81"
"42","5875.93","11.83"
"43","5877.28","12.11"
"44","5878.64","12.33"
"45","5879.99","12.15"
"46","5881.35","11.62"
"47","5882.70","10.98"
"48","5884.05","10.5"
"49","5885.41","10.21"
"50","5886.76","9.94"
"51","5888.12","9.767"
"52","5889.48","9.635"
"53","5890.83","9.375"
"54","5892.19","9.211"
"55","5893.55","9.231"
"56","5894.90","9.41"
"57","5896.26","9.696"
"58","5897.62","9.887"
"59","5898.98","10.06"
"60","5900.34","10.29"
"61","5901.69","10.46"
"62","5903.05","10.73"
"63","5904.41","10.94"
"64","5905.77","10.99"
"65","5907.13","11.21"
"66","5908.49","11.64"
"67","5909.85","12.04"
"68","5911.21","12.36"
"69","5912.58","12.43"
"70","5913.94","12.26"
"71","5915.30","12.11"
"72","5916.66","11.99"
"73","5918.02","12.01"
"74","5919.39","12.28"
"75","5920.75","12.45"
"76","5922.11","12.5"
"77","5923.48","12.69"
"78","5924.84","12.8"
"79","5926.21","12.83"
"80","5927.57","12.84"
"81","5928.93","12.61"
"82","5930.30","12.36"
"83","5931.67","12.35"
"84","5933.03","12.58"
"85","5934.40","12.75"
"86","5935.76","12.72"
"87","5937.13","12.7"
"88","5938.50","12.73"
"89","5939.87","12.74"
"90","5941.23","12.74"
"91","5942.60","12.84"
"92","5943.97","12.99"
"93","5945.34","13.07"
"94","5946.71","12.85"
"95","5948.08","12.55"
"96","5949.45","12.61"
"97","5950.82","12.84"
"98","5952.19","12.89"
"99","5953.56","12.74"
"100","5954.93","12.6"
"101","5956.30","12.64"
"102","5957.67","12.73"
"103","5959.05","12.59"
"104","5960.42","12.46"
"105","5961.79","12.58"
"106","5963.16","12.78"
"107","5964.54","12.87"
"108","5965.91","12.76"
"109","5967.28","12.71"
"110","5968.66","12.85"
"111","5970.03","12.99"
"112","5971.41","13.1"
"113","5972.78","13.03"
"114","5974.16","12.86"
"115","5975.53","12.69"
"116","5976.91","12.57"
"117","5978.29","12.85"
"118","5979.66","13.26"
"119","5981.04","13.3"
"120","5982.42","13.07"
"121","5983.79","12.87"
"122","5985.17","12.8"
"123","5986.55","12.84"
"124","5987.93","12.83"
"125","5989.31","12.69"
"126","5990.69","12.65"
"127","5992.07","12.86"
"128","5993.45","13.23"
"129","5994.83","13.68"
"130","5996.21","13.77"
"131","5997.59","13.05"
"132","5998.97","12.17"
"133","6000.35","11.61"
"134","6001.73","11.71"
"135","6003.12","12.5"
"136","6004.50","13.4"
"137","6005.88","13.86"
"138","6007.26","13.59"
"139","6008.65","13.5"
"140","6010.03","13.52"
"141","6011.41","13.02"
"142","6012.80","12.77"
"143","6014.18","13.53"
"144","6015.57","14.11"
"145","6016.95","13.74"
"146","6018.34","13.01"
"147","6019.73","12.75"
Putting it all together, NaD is 5.3 A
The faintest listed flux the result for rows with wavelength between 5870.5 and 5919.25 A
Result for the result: 9.211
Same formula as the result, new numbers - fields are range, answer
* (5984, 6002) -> 11.61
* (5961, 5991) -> 12.57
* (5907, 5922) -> 11.21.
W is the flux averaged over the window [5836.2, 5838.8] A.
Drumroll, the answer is 12.5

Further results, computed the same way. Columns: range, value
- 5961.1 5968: 12.7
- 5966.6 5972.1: 12.9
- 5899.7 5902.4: 10.4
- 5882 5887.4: 10.4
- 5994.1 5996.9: 13.7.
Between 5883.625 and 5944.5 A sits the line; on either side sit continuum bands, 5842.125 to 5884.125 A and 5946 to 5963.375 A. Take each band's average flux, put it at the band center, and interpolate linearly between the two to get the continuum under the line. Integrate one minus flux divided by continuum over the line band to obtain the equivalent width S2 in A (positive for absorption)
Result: 4.9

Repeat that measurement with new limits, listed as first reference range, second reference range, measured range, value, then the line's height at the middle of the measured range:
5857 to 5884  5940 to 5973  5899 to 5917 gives 1.5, 12.5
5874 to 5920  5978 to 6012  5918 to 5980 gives -3.5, 12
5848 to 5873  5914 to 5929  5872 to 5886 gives 1.0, 12.5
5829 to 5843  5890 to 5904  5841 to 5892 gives -2.7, 11.4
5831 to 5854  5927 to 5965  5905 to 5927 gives 1.0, 12.7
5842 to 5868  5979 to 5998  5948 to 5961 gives 0.3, 12.9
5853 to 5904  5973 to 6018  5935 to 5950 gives -0.7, 12.2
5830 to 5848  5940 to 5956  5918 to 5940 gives 0.3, 12.8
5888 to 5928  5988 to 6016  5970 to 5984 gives -0.5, 12.6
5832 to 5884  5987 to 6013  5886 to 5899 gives 3.1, 12.6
